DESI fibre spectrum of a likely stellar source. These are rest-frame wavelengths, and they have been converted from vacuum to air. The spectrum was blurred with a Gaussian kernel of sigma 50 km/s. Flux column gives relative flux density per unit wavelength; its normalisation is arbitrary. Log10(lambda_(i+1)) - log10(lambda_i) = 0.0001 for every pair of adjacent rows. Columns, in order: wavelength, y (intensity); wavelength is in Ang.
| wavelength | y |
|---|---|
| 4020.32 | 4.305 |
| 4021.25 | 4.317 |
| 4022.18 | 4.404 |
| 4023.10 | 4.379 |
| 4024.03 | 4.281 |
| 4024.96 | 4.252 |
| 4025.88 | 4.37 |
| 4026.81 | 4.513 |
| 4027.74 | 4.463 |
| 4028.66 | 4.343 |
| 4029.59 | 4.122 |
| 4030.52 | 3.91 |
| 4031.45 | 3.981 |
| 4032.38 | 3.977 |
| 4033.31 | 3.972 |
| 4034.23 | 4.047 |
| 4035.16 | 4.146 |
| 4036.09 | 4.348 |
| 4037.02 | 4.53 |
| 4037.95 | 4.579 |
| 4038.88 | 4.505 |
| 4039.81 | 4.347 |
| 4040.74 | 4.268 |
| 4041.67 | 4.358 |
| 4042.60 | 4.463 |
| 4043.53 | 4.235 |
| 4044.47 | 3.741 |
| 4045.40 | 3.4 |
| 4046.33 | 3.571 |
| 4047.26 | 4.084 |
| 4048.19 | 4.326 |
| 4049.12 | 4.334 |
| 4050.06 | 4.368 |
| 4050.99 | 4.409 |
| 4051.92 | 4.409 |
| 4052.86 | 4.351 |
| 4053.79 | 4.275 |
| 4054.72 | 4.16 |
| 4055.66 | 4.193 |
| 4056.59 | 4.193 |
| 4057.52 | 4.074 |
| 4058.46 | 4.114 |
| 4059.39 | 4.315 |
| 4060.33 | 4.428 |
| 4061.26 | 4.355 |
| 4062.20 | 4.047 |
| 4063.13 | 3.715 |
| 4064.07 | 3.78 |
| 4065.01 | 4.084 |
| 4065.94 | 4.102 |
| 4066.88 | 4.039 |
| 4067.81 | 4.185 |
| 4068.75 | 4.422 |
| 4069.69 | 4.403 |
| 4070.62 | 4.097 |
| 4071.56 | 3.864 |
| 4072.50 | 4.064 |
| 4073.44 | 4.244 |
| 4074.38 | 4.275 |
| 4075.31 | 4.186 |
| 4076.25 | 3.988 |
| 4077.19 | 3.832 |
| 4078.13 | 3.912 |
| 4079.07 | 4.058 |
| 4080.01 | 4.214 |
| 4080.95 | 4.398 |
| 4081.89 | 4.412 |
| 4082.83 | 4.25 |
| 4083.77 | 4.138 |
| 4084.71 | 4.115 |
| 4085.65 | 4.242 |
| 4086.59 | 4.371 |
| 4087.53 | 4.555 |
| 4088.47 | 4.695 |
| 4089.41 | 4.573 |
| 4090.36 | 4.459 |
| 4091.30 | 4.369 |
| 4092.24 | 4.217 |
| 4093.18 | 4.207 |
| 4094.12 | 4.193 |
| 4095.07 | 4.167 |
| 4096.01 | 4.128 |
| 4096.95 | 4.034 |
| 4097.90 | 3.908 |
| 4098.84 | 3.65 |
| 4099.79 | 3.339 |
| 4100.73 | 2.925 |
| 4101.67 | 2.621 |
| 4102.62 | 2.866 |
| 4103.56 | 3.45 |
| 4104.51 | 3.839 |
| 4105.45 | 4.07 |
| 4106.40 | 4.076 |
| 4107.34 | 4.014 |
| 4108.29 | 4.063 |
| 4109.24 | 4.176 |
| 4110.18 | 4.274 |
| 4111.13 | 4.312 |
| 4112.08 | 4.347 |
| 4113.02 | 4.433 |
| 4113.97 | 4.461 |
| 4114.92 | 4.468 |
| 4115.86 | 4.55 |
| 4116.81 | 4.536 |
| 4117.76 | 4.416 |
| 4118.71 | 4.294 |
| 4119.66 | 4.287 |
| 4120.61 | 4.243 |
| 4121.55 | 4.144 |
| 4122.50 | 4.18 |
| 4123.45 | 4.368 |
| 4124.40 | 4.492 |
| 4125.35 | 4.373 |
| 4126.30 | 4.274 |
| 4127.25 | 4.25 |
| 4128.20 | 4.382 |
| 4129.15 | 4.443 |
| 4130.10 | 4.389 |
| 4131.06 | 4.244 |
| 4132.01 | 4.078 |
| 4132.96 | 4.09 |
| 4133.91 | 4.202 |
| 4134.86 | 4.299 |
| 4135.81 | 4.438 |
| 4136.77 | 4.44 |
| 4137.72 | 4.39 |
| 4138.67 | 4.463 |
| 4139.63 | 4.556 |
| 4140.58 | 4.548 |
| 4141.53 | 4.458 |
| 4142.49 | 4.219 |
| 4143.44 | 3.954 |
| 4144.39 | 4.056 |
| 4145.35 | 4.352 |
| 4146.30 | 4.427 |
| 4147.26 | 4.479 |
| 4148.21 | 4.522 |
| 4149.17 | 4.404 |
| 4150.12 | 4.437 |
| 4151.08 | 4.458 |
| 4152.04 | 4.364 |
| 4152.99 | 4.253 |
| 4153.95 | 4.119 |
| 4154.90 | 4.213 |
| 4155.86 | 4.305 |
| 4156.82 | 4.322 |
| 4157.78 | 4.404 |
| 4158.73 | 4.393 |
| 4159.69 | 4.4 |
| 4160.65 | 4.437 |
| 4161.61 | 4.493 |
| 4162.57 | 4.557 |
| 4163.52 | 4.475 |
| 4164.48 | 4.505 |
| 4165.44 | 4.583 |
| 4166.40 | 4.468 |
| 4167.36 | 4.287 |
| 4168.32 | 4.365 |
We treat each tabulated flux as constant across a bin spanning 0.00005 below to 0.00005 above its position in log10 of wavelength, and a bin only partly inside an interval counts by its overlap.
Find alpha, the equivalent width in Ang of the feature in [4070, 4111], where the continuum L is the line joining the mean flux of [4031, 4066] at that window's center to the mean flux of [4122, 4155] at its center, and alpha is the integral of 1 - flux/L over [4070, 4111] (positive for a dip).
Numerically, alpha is 2.02 Ang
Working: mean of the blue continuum 4.17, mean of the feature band 4.04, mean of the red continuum 4.33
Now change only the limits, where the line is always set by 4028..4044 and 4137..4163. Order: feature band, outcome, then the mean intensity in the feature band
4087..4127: 1.9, 4.12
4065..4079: 0.6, 4.11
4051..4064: 0.2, 4.2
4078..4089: 0.0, 4.29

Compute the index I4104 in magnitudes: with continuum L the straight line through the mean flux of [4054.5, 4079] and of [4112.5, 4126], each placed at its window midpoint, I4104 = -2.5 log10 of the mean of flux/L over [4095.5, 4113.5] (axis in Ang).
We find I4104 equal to 0.13 mag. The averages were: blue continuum 4.12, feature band 3.82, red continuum 4.38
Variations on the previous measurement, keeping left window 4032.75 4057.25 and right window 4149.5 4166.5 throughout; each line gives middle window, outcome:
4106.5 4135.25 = 0.01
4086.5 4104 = 0.10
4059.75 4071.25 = 0.03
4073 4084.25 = 0.03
